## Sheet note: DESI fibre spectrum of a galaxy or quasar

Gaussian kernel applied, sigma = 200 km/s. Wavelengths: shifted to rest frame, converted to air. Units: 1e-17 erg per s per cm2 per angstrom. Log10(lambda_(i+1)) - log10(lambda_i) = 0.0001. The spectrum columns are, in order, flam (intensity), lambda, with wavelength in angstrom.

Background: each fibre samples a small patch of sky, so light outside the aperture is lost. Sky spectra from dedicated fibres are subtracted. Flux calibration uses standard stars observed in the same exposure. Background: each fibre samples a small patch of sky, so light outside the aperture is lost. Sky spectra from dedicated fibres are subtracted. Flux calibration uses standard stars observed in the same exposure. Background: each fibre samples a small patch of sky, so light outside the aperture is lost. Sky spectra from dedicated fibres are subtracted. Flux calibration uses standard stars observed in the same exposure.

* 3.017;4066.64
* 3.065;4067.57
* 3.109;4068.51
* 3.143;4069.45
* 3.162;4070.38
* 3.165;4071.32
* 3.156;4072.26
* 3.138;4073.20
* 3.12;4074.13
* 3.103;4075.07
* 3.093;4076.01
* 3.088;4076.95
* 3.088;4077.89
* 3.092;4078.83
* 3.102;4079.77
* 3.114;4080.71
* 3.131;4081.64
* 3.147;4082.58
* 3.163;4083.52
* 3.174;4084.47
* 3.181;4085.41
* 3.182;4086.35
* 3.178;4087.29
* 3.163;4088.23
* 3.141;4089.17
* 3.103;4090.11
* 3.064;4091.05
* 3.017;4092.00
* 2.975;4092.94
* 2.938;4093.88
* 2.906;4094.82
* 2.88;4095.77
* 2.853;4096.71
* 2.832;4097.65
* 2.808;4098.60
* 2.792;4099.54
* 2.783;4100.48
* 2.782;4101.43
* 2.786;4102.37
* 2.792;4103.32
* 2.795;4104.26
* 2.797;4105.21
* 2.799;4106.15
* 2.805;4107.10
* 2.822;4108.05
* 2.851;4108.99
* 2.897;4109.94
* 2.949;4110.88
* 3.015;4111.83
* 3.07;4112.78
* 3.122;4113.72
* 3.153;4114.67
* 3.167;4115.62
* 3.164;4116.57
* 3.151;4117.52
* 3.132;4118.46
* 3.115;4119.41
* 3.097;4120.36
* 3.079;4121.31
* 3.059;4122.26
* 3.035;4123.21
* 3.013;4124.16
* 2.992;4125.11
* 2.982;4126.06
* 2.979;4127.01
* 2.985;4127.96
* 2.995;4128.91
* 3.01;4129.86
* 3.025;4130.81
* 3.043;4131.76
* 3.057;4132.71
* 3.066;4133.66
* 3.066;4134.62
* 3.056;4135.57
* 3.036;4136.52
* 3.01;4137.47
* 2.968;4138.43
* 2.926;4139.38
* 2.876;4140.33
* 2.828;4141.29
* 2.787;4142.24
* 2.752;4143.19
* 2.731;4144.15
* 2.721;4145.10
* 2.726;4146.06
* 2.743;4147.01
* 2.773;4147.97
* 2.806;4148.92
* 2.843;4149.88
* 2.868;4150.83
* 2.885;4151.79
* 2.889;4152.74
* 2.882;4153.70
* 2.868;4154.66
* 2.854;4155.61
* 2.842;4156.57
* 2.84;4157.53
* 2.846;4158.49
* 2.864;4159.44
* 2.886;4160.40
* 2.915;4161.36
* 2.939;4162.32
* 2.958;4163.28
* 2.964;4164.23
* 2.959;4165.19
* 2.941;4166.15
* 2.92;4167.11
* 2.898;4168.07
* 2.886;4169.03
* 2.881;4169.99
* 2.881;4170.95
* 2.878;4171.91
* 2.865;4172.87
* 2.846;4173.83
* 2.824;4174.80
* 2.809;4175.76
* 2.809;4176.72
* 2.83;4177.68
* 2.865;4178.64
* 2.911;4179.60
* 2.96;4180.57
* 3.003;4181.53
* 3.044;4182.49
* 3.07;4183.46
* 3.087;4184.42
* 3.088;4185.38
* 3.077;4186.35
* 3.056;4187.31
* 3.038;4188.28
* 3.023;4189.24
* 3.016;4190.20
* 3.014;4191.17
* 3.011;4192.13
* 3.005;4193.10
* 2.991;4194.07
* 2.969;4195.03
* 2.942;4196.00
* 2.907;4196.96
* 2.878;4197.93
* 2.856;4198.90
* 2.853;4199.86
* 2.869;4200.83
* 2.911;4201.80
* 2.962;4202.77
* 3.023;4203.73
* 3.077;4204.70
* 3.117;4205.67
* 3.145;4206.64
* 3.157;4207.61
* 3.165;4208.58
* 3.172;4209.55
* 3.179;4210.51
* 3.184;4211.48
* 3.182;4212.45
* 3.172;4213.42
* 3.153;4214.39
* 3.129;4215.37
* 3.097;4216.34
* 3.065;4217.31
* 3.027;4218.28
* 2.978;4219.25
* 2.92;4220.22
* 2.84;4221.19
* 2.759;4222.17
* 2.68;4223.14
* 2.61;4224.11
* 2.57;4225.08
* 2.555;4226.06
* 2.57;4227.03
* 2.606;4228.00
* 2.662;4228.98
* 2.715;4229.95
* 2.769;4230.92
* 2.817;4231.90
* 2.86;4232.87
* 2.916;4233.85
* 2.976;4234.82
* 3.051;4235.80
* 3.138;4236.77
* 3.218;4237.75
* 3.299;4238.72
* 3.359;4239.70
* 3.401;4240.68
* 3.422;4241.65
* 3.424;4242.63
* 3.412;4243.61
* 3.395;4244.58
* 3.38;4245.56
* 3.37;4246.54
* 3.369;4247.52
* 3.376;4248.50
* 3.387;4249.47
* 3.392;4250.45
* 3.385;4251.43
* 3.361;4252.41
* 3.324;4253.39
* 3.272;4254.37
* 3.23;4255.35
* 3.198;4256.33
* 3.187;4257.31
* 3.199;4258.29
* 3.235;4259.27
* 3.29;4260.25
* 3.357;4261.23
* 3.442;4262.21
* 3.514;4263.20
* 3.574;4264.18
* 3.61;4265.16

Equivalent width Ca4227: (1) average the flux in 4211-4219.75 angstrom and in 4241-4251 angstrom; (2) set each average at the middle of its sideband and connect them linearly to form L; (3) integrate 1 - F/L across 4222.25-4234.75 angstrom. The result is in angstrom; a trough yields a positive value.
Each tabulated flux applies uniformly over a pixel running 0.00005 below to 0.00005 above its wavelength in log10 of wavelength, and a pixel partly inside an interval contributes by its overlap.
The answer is 2.04 angstrom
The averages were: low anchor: 3.11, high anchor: 3.39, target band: 2.71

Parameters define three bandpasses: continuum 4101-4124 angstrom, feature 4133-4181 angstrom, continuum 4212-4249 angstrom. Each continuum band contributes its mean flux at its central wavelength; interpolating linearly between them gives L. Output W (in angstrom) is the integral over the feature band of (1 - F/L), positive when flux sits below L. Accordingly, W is 1.9 angstrom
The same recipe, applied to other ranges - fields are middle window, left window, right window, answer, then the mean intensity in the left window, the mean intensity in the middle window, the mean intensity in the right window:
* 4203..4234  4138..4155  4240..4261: 2.36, 2.83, 2.93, 3.33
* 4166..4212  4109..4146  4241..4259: 2.77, 3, 2.98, 3.34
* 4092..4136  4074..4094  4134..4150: 0.18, 3.11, 2.97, 2.86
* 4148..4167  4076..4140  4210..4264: 1.04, 3.01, 2.89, 3.12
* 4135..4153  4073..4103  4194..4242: 0.90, 3.03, 2.86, 2.98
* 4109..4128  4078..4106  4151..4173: -0.66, 2.99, 3.05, 2.89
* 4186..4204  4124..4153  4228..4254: 0.58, 2.92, 2.97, 3.19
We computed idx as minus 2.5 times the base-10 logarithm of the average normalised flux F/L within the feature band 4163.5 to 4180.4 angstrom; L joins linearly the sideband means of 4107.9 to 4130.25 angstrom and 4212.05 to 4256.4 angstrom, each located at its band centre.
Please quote 0.06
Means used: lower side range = 3.04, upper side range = 3.08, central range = 2.88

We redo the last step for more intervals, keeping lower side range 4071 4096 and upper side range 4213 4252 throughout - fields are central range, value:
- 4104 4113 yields 0.08 mag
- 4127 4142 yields 0.03 mag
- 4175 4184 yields 0.05 mag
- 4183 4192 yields 0.01 mag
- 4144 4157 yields 0.10 mag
